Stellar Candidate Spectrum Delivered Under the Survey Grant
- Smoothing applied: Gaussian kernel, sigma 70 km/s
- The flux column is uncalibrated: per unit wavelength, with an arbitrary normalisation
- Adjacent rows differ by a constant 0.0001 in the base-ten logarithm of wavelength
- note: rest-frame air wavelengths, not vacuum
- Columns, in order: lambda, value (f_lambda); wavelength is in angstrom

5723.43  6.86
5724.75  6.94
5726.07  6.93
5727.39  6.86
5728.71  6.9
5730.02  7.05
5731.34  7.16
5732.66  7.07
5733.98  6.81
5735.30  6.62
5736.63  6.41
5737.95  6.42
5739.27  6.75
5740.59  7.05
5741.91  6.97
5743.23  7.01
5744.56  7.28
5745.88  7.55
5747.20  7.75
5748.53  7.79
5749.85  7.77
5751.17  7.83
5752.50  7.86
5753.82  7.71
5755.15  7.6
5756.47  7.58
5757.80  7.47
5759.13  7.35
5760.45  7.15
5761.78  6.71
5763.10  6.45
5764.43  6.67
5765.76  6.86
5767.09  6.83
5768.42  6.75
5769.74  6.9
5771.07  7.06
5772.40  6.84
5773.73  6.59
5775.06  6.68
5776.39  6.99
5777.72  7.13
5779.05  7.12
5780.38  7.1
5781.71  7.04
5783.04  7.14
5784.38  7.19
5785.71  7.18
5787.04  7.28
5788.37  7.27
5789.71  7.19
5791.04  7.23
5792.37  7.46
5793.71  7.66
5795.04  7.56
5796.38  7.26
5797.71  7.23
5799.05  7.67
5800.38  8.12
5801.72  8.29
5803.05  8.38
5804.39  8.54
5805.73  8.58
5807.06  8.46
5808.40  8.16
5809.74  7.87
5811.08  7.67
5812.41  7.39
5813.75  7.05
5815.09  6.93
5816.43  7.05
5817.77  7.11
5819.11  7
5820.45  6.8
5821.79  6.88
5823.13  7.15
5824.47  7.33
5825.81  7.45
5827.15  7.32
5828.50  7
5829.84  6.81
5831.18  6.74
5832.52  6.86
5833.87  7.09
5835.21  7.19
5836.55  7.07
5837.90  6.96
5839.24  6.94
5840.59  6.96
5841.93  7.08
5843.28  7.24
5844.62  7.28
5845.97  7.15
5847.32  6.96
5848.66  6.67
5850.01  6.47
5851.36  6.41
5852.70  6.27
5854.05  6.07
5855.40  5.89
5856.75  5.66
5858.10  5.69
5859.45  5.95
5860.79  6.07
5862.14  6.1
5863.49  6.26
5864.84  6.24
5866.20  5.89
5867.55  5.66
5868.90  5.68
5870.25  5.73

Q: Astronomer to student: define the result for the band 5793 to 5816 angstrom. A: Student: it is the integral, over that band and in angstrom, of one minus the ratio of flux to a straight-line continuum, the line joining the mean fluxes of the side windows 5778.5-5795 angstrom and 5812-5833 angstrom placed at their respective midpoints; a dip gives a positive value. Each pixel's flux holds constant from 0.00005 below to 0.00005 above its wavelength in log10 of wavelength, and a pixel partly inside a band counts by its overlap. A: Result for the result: -2.1 angstrom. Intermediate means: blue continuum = 7.25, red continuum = 7.05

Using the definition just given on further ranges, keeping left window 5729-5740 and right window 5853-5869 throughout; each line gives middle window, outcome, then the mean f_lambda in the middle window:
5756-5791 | -2.62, 7.02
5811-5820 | -1.27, 7.13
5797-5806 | -2.48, 8.09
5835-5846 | -1.82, 7.09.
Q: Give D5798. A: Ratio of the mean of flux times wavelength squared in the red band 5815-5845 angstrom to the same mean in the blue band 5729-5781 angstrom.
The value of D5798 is 1.02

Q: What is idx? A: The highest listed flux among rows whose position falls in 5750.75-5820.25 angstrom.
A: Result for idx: 8.58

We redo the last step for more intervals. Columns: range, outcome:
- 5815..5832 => 7.45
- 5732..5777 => 7.86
